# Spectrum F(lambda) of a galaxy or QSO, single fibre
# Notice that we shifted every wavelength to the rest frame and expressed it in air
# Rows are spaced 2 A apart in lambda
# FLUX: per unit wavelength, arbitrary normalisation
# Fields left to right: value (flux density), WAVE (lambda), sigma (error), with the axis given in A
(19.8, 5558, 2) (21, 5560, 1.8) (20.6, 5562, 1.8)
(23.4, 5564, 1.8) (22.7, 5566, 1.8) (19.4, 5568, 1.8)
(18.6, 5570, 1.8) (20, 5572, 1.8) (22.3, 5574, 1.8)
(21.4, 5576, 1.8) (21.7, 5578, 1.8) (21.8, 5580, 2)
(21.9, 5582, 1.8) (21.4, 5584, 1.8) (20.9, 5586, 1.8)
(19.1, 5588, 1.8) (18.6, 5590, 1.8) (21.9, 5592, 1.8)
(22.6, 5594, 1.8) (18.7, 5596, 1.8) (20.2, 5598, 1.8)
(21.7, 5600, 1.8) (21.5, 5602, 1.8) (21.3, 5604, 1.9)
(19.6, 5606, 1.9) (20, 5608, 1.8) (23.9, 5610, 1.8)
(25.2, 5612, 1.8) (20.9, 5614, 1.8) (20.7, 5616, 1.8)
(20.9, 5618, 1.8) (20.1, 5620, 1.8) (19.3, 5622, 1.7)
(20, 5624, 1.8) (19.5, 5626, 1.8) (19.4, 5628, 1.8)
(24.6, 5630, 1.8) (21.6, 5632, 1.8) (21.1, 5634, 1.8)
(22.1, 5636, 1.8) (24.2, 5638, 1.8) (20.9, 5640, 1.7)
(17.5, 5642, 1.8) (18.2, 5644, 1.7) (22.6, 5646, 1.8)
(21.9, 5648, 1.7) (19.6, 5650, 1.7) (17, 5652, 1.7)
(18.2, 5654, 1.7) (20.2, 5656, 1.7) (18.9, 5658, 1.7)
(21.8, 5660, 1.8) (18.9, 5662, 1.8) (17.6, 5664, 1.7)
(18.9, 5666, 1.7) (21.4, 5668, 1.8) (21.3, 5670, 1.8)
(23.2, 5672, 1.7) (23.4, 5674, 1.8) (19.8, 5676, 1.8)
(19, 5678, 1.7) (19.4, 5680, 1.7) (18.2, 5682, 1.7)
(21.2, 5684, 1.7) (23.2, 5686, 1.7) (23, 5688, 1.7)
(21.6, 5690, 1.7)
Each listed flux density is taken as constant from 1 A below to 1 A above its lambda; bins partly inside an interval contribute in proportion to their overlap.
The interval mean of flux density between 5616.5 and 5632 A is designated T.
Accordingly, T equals 20.6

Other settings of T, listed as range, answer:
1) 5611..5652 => 20.9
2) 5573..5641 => 21.2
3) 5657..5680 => 20.3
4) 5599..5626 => 21.1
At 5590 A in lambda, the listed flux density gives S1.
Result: 18.6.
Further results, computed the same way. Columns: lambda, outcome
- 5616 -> 20.7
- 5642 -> 17.5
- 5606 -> 19.6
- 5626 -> 19.5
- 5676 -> 19.8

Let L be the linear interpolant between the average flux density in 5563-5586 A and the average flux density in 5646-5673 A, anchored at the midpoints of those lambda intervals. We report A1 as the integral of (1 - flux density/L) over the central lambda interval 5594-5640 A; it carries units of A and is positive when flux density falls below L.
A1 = -1.27 A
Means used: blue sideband 21.3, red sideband 20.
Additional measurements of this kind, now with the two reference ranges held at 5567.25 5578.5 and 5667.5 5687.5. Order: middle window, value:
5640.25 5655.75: 1.1 A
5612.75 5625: 0.2 A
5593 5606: -0.1 A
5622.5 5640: -0.5 A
